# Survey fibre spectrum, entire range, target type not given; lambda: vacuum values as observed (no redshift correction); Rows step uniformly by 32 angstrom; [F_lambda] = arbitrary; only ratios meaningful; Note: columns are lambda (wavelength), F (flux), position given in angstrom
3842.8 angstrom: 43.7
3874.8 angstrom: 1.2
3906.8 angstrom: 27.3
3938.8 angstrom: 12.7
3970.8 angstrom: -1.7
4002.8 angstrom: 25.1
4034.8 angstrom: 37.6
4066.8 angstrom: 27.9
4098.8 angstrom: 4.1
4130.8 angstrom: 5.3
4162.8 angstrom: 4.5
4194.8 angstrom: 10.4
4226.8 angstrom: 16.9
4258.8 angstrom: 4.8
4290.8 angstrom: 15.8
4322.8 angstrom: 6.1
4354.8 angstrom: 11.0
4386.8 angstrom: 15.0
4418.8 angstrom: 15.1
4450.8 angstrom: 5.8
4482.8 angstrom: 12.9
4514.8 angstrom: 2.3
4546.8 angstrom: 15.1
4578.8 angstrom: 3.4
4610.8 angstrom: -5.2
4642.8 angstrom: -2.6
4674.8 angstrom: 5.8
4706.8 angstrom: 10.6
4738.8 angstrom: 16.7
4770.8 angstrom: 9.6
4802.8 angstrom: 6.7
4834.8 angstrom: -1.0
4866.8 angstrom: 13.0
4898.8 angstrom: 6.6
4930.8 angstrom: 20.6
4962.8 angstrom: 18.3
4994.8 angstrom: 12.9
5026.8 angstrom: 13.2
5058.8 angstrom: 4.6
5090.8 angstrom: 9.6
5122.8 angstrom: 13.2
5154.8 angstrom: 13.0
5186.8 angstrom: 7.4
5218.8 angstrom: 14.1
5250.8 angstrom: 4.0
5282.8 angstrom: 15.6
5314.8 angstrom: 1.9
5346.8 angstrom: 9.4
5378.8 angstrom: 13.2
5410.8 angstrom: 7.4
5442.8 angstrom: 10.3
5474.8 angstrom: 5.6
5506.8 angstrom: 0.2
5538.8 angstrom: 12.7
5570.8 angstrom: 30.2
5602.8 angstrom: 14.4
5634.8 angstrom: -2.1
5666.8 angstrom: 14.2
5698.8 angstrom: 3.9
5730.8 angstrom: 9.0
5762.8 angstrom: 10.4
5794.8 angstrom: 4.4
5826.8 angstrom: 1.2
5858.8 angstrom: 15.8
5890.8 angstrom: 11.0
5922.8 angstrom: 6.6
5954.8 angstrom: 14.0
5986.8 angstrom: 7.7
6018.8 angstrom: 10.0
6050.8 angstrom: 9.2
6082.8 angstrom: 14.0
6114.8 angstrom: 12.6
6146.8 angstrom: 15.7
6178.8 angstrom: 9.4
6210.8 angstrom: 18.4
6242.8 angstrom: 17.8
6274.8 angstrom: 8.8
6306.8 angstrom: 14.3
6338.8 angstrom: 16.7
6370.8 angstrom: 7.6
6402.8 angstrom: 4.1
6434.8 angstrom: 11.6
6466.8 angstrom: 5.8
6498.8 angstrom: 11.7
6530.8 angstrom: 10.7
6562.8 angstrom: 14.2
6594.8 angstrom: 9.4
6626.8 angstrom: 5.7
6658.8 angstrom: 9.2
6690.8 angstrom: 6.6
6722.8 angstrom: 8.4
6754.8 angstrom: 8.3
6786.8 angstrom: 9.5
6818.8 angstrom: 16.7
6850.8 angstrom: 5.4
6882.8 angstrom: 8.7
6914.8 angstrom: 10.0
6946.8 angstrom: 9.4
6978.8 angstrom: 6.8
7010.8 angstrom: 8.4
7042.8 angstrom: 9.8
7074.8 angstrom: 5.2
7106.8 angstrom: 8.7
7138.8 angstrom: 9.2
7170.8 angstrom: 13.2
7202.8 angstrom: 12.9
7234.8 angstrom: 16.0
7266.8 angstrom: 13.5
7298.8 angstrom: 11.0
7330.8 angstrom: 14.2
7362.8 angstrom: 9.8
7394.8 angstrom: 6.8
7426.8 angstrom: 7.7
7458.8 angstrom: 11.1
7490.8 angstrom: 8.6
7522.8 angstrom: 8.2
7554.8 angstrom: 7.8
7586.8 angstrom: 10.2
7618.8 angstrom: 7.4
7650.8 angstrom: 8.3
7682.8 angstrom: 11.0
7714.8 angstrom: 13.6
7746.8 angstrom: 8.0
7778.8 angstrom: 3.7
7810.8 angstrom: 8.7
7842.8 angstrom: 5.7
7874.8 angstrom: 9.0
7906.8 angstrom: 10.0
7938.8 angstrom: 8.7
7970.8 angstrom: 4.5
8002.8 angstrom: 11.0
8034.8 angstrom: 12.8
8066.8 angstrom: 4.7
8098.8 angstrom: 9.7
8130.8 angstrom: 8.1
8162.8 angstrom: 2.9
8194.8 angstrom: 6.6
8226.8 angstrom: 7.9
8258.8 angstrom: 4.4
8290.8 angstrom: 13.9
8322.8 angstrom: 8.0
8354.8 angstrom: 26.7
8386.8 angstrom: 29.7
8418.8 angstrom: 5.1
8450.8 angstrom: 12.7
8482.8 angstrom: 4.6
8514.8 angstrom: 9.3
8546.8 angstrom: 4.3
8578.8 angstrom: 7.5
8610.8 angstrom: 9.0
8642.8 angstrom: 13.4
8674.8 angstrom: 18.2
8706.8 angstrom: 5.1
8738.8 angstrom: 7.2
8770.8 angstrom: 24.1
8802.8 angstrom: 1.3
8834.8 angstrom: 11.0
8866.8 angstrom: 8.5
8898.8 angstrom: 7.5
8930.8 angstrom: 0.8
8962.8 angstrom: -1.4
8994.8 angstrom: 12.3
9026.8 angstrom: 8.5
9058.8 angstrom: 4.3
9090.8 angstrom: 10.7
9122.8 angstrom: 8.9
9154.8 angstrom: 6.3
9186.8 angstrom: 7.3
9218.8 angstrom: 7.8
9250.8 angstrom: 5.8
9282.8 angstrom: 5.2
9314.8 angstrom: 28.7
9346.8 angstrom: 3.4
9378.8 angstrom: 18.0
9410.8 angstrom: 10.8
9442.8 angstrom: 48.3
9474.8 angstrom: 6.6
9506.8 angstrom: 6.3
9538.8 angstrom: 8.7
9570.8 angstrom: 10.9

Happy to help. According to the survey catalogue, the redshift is 1.25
